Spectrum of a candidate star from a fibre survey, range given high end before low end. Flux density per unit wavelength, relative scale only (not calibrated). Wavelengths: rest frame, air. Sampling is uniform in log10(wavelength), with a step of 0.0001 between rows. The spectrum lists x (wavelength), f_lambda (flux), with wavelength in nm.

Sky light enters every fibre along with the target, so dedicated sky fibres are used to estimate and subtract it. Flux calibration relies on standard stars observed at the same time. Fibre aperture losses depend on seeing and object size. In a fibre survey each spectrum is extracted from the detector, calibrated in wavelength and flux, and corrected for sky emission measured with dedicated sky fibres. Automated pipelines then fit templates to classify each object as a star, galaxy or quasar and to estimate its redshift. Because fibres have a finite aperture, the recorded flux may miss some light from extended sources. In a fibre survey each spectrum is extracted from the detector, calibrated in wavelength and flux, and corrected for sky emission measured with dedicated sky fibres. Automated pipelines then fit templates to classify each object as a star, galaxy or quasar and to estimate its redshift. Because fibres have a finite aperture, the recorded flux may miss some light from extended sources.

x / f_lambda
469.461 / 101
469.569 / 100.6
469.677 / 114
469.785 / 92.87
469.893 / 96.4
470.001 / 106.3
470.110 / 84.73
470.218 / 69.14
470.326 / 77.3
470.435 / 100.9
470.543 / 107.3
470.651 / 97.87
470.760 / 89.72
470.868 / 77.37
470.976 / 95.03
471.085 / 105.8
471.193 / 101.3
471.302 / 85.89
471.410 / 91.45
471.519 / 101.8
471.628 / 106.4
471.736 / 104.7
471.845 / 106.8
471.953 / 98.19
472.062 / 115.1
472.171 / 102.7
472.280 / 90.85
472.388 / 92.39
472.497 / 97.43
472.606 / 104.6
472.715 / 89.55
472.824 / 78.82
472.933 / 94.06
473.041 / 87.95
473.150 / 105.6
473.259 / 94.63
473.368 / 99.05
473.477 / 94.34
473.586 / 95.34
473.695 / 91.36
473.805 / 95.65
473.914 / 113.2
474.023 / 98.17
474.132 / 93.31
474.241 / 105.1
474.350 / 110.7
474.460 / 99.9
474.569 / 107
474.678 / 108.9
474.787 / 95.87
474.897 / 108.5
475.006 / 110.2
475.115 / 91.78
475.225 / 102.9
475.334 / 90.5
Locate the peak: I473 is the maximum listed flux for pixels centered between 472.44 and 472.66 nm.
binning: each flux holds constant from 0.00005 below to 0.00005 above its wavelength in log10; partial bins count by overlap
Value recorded 104.6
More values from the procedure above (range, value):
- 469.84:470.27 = 106.3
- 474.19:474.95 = 110.7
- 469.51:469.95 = 114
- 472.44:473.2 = 105.6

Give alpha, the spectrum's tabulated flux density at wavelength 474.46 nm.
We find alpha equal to 99.9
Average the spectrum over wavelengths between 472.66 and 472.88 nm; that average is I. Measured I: 84.1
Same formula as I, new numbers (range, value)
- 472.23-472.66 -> 96.4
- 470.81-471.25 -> 94.8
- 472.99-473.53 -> 96.4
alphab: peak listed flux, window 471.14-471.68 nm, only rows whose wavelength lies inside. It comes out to 106.4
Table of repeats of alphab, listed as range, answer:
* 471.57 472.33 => 115.1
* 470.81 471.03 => 95.03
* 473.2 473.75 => 99.05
